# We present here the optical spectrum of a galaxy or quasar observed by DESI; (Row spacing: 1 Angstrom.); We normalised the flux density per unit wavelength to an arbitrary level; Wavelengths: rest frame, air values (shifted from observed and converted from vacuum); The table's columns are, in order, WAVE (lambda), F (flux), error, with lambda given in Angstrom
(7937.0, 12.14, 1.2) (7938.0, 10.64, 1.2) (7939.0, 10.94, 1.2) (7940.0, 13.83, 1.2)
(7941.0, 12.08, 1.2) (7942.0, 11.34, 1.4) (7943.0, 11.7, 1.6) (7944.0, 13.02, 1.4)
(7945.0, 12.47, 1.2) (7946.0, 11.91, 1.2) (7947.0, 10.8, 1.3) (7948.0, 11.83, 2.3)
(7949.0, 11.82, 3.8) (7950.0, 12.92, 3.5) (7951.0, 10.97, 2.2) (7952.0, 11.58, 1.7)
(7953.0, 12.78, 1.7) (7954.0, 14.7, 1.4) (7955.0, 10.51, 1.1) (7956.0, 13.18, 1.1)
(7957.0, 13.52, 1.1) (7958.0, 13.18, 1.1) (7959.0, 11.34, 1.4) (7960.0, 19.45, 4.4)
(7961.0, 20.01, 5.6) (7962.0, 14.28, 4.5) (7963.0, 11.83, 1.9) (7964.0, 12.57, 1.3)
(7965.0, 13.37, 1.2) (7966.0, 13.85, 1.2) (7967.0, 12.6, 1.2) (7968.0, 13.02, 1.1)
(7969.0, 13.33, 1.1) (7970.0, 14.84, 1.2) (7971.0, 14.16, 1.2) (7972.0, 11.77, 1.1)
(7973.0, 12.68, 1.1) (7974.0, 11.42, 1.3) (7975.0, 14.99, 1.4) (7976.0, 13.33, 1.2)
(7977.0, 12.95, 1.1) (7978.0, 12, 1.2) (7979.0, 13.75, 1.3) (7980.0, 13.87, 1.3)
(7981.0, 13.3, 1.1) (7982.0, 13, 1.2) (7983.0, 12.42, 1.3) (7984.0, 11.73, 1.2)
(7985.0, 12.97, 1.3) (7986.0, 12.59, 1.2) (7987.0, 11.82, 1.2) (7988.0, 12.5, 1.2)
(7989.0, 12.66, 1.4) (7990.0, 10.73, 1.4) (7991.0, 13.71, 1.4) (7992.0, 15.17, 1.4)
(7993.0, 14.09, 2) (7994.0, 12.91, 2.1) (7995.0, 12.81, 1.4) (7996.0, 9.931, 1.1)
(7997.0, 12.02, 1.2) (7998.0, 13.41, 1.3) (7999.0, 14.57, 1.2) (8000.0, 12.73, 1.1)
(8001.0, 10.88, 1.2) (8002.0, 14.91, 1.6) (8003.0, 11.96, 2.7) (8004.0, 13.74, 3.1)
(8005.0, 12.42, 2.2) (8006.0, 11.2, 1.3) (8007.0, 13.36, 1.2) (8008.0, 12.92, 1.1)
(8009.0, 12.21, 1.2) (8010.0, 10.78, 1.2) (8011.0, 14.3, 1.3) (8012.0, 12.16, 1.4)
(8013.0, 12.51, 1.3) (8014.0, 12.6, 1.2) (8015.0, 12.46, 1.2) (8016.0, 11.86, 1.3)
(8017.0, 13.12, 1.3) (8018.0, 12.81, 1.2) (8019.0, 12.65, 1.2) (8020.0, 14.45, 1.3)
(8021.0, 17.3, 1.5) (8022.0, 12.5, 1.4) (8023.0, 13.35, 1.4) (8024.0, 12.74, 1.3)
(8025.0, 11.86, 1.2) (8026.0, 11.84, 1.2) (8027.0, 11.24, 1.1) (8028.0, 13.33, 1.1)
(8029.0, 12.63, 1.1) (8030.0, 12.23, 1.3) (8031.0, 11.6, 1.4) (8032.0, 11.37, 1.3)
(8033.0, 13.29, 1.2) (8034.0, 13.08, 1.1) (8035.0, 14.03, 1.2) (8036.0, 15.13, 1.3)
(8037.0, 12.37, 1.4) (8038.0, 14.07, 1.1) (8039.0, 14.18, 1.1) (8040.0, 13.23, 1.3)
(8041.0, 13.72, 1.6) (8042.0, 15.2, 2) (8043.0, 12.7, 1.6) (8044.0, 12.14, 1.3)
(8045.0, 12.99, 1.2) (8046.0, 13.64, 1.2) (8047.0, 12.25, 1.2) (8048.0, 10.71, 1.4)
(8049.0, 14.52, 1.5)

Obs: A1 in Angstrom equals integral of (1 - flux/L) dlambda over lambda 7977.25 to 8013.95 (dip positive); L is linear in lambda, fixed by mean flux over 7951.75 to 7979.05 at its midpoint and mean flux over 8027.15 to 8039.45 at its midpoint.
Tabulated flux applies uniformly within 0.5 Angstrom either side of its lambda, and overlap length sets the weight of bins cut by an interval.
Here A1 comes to 1.56 Angstrom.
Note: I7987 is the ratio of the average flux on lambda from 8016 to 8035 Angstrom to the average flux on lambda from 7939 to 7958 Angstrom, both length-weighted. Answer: 1.0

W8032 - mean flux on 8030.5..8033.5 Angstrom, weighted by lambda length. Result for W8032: 12.1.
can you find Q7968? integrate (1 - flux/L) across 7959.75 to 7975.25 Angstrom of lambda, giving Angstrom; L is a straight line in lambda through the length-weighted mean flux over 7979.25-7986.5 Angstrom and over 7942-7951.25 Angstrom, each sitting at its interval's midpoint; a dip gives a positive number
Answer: -1.8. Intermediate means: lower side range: 11.9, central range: 13.9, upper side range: 12.9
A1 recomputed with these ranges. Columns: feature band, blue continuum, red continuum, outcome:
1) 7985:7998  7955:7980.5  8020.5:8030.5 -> 0.67 Angstrom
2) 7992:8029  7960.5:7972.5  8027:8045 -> 1.58 Angstrom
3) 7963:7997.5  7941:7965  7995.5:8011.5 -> -0.39 Angstrom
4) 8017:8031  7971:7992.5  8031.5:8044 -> 0.39 Angstrom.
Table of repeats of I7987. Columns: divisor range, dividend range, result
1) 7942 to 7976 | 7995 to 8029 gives 0.97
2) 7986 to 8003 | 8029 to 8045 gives 1.03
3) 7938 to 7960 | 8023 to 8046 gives 1.05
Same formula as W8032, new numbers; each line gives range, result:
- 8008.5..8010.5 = 11.5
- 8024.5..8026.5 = 11.8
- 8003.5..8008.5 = 12.7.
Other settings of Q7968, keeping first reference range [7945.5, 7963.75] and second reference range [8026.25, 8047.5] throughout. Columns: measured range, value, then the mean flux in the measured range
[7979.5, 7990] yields 0.4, 12.6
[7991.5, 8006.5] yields 0.3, 12.9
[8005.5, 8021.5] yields 0.2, 12.9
